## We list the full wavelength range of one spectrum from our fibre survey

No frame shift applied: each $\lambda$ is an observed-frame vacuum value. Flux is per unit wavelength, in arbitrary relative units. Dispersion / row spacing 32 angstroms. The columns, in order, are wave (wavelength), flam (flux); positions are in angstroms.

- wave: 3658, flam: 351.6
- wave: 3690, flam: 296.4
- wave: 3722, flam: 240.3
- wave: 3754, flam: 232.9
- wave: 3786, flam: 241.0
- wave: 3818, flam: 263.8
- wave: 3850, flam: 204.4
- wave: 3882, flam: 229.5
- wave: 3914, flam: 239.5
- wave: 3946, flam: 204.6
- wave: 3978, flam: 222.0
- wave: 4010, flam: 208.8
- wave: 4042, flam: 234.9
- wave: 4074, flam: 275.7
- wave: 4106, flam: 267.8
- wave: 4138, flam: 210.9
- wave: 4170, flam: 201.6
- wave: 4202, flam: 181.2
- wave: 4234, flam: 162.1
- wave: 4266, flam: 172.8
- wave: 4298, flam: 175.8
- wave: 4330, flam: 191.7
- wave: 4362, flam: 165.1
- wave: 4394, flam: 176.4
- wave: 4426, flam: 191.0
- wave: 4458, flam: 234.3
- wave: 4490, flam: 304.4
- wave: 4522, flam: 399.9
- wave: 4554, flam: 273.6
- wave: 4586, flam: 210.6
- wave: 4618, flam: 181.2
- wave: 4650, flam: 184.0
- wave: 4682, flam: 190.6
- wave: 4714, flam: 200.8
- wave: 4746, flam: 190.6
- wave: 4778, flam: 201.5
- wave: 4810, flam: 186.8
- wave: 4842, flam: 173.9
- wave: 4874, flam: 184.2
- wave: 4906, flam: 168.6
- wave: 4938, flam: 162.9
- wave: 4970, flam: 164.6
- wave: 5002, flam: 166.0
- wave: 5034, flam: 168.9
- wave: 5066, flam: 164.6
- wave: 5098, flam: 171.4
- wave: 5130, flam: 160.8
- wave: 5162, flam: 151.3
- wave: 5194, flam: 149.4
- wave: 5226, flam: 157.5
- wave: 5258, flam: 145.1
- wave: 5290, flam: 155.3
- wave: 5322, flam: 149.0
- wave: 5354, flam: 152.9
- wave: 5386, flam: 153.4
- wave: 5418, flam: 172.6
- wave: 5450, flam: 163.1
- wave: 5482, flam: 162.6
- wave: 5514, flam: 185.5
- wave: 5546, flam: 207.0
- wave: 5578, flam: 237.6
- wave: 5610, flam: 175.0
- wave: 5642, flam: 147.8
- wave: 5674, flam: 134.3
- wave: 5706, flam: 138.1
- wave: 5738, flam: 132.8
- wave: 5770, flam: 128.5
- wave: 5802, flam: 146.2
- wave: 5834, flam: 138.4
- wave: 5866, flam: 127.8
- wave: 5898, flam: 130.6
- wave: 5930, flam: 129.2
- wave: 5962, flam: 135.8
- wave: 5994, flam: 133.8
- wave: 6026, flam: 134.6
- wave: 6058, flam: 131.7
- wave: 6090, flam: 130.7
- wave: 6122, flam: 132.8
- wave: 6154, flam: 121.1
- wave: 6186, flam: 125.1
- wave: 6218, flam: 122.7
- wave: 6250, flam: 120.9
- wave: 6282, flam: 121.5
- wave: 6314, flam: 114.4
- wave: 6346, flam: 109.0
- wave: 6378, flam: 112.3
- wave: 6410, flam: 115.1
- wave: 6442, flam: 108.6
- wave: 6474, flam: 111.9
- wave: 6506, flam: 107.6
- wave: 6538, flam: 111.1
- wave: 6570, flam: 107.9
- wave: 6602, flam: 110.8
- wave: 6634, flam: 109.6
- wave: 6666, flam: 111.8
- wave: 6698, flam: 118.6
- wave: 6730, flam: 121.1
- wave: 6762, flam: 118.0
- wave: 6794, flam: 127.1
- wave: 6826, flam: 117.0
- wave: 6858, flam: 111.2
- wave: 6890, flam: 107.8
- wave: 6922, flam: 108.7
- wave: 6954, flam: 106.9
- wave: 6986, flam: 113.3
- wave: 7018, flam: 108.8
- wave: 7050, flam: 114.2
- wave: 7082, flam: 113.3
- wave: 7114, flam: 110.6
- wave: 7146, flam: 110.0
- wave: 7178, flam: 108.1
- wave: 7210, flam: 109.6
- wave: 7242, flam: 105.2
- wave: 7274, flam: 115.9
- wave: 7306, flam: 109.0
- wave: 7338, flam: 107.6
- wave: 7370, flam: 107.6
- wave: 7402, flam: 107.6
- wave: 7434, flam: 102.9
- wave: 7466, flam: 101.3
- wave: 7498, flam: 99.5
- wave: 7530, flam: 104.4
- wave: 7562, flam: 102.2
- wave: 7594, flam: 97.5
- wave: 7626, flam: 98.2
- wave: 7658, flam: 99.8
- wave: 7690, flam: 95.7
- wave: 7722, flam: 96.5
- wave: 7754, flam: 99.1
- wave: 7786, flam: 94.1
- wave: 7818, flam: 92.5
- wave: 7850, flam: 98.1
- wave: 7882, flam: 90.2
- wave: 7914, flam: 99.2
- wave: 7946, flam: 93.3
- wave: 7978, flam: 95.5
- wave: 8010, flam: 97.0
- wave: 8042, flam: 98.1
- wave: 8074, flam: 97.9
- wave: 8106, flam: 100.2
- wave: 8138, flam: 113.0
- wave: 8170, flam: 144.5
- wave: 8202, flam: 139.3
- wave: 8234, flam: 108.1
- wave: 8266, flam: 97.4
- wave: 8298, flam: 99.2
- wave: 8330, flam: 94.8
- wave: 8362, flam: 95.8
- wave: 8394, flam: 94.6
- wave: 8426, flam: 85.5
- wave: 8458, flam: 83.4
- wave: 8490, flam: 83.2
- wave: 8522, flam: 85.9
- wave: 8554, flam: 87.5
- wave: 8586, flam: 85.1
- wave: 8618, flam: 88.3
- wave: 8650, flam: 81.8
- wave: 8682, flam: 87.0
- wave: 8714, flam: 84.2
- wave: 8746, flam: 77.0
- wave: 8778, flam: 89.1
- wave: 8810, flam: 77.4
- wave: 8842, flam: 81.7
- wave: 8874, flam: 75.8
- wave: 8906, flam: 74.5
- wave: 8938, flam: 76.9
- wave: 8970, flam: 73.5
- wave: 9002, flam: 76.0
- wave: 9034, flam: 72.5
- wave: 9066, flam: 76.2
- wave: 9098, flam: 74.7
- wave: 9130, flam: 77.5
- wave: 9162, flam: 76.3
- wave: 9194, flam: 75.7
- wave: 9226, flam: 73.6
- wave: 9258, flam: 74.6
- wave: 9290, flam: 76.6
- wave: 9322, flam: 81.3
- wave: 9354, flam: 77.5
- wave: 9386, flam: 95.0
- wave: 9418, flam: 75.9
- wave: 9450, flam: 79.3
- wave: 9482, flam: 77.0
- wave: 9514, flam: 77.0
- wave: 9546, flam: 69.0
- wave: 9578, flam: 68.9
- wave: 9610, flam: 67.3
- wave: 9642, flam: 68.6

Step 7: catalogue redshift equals 1.92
